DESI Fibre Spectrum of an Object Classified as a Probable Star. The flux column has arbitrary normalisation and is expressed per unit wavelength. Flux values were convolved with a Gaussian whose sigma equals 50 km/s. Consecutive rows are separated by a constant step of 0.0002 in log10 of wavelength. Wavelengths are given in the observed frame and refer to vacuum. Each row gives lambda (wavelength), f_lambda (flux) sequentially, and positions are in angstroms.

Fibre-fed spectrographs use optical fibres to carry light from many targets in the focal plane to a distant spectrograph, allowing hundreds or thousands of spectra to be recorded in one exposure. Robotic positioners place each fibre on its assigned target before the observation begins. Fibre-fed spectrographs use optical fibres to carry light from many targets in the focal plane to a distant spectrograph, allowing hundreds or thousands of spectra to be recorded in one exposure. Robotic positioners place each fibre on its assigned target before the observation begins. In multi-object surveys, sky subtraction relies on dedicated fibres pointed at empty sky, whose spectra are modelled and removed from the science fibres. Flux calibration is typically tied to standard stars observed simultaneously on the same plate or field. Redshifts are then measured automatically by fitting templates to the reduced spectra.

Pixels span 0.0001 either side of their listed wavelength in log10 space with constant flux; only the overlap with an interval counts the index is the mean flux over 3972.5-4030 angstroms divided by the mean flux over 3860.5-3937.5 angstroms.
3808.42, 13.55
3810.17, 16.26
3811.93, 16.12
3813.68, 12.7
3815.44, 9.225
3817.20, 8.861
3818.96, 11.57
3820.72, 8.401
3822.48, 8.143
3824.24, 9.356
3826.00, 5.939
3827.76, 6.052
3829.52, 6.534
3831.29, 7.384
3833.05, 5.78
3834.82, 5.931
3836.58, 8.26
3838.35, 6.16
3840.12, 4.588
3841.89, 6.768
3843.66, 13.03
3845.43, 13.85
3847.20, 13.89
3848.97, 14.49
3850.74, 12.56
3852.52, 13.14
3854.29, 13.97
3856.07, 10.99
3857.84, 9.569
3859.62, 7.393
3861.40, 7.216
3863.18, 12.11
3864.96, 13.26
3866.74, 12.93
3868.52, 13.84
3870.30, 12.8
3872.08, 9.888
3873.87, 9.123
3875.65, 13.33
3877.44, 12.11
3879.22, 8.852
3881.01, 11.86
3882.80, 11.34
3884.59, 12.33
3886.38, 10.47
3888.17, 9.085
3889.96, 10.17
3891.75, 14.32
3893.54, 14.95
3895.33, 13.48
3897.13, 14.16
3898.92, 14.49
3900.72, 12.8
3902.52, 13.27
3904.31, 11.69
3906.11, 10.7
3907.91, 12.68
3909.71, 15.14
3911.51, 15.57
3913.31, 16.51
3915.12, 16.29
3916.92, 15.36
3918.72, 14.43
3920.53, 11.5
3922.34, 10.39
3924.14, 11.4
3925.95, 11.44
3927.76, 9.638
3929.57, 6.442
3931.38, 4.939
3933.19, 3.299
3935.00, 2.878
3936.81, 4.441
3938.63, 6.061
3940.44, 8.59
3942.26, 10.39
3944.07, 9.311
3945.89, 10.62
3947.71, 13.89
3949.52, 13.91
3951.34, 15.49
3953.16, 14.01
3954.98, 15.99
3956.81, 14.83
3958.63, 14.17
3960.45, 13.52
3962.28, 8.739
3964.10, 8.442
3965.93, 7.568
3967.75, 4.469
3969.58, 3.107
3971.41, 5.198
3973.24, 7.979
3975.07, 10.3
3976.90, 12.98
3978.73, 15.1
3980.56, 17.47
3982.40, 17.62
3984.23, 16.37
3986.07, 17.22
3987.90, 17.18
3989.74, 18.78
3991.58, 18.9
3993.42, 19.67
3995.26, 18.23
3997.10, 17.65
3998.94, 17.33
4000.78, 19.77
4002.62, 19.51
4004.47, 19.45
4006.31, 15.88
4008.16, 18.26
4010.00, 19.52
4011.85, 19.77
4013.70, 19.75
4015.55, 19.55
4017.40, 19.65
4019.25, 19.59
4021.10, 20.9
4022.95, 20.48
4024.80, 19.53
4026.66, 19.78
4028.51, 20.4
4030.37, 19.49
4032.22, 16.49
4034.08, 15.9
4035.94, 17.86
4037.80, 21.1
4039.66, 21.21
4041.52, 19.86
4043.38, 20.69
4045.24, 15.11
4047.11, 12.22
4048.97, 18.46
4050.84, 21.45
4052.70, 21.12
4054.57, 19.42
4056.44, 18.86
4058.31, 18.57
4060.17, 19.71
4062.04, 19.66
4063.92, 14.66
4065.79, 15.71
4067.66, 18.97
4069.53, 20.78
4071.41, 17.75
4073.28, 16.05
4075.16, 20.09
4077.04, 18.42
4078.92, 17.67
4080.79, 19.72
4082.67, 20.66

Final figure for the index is 1.6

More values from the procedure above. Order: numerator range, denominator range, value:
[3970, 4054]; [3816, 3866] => 1.87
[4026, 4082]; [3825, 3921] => 1.63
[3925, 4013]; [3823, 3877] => 1.29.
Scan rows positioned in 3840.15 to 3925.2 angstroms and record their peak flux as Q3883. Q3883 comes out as 16.51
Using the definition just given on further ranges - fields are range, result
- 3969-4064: 21.45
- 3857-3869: 13.84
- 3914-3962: 16.29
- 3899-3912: 15.57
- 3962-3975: 8.739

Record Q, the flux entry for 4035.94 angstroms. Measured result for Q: 17.86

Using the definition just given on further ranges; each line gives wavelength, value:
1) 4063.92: 14.66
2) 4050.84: 21.45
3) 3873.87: 9.123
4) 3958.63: 14.17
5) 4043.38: 20.69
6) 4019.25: 19.59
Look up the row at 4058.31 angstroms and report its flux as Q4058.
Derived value 18.57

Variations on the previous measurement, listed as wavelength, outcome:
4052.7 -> 21.12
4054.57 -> 19.42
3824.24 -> 9.356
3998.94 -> 17.33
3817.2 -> 8.861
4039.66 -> 21.21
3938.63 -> 6.061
